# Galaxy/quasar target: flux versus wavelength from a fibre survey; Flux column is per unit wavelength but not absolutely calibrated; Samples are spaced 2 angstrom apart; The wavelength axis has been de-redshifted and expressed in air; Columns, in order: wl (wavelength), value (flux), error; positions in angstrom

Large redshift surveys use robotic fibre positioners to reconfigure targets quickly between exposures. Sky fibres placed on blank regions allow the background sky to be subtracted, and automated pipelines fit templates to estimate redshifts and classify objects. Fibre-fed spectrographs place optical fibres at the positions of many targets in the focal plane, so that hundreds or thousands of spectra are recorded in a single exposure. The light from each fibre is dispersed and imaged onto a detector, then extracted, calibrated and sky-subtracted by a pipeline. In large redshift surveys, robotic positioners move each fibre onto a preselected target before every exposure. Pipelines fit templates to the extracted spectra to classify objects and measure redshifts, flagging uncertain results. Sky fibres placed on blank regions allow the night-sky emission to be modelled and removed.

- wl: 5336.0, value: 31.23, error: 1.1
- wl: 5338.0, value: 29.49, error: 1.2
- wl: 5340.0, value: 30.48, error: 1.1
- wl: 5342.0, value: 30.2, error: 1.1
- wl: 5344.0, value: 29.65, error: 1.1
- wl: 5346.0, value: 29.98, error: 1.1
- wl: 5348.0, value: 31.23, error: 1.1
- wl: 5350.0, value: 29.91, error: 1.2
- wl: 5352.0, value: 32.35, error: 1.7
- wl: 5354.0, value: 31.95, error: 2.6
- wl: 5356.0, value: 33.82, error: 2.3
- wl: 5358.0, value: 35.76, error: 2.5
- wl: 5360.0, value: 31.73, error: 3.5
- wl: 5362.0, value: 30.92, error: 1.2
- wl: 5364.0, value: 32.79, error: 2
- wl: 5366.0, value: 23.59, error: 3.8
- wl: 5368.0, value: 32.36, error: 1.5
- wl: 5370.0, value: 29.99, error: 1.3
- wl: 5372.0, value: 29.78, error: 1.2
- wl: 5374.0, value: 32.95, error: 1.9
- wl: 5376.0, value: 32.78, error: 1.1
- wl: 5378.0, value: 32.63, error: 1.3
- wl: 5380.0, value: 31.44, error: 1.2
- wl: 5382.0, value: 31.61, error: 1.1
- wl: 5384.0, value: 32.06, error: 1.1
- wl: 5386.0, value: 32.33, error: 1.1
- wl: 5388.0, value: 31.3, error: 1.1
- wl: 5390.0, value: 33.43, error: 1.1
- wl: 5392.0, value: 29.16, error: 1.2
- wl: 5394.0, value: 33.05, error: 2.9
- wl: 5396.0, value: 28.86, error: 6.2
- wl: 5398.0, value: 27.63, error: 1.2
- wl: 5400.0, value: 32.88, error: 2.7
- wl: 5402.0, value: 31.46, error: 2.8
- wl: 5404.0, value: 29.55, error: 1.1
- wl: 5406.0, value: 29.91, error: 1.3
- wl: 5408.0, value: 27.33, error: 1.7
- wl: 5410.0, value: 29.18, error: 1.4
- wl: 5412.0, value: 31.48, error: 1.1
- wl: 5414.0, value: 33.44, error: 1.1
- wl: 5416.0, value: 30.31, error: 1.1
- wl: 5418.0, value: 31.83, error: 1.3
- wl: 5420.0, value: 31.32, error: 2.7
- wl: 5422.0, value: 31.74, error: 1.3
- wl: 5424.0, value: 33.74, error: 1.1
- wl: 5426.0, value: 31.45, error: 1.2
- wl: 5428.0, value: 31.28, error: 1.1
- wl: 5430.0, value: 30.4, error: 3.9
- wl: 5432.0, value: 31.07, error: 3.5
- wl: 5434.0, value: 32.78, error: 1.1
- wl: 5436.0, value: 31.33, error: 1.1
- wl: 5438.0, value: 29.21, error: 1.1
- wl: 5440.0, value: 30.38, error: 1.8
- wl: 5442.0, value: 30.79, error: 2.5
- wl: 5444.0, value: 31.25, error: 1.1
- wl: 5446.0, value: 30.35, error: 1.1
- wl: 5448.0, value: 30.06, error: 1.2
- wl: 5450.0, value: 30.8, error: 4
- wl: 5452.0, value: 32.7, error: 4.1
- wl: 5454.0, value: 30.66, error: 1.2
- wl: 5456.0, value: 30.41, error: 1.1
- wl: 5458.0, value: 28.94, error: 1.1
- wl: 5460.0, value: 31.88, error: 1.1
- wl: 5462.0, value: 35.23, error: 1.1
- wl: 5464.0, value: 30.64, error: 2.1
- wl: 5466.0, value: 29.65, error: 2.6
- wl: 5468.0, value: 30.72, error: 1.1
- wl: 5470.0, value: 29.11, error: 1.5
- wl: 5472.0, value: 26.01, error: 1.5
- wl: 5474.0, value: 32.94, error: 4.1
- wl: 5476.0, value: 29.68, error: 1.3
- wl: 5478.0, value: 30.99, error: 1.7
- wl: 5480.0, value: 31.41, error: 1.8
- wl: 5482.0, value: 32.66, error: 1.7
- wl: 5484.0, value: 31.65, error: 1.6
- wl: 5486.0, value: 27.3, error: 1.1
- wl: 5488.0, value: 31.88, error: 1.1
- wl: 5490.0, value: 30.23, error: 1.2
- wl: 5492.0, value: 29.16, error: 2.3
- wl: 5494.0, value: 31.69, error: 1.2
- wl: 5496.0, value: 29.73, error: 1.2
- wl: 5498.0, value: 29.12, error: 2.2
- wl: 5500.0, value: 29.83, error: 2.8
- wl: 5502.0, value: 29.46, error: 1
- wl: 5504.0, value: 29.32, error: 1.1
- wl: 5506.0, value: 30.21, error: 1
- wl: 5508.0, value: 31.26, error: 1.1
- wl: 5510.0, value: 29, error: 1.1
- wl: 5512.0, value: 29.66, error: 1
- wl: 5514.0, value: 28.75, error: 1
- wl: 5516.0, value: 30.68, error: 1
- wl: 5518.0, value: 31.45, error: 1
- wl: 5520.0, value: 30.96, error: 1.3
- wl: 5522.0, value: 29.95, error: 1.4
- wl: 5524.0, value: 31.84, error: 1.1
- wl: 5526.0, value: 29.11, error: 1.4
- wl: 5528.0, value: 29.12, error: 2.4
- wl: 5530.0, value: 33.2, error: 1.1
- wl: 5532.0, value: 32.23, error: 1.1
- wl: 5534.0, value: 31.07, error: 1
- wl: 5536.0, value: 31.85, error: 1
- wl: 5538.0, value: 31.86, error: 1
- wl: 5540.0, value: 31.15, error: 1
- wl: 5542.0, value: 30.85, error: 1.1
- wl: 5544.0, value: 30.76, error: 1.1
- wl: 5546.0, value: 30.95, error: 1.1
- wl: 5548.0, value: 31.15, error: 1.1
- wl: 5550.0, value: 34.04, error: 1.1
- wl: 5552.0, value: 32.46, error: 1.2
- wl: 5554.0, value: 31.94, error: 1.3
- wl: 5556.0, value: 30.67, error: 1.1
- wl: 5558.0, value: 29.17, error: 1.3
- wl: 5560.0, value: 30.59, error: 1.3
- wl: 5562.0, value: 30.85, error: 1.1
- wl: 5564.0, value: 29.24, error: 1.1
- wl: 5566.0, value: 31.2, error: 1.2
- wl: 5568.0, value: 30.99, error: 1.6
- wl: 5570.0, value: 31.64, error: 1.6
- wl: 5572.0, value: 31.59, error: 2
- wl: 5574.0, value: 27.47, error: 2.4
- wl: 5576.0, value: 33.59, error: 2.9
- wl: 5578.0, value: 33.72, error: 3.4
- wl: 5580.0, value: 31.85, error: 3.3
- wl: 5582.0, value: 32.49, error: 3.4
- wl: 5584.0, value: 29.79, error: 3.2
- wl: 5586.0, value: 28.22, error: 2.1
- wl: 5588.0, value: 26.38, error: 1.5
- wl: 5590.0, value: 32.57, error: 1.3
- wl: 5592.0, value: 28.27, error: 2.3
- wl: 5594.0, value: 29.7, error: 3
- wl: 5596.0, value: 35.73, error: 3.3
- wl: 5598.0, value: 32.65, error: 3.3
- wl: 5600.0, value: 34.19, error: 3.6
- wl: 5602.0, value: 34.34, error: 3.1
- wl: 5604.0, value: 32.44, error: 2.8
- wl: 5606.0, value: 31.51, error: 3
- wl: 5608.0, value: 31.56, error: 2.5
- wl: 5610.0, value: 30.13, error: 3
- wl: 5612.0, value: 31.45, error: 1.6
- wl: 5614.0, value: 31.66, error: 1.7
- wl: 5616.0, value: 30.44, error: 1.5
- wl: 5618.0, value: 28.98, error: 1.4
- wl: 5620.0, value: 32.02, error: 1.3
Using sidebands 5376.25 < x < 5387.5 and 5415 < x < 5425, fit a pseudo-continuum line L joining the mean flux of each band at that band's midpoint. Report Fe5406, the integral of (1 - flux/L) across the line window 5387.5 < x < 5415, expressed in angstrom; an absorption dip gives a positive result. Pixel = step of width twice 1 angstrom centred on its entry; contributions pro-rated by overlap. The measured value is 1.1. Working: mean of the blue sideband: 32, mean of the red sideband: 31.8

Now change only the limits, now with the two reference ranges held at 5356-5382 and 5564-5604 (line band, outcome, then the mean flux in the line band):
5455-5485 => 0.61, 30.8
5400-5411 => 0.59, 29.8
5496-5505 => 0.56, 29.5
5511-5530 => 0.65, 30.3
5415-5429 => -0.09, 31.7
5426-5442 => 0.26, 30.9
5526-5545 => 0.10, 31.2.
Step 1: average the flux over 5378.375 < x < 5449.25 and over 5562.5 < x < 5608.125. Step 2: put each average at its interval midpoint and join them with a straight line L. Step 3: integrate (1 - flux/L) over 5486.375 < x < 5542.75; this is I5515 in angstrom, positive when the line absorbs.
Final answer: 1.3 angstrom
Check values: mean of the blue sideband 31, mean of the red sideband 31.3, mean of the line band 30.5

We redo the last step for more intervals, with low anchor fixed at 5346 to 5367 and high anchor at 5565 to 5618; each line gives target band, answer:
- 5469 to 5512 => 1.67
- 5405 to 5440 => 0.34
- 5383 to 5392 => -0.17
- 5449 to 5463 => -0.08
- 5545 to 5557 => -0.21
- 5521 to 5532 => 0.19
